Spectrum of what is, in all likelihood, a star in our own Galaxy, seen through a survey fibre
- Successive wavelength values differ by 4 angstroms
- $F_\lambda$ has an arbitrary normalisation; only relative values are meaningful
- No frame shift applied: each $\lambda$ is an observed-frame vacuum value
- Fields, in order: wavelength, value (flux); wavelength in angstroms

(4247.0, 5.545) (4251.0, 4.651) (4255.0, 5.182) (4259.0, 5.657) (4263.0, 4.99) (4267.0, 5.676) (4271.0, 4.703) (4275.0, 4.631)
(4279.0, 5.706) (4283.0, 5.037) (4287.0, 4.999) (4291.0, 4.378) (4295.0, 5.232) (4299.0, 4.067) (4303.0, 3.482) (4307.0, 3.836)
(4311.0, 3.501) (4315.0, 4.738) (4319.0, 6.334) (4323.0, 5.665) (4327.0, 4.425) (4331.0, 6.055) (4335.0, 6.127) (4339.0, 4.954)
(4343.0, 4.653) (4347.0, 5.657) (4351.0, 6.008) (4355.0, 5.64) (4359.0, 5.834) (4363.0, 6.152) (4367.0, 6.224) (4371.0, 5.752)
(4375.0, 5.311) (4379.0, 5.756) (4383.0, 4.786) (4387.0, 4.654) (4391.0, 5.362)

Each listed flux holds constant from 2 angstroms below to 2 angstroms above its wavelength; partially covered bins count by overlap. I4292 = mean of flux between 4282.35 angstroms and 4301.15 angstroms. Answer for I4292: 4.71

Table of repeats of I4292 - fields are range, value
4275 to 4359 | 5.03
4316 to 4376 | 5.64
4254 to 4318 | 4.76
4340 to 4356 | 5.45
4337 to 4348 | 5.04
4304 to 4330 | 4.75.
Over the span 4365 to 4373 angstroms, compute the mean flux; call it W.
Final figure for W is 5.99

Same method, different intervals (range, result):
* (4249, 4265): 5.12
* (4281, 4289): 5.02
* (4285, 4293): 4.69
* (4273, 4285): 5.12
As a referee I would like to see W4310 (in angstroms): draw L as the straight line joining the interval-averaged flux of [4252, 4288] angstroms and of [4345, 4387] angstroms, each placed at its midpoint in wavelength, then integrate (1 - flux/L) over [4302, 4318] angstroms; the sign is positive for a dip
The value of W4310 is 3.9 angstroms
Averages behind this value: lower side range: 5.17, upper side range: 5.66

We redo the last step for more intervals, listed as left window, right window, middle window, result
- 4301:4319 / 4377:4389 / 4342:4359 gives -3.3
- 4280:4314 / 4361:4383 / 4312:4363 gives -3.9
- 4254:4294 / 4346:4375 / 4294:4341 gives 5.4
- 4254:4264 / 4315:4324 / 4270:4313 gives 8.1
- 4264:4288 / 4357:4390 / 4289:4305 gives 2.8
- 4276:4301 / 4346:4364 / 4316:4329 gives -0.1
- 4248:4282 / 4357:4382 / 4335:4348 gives 1.0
